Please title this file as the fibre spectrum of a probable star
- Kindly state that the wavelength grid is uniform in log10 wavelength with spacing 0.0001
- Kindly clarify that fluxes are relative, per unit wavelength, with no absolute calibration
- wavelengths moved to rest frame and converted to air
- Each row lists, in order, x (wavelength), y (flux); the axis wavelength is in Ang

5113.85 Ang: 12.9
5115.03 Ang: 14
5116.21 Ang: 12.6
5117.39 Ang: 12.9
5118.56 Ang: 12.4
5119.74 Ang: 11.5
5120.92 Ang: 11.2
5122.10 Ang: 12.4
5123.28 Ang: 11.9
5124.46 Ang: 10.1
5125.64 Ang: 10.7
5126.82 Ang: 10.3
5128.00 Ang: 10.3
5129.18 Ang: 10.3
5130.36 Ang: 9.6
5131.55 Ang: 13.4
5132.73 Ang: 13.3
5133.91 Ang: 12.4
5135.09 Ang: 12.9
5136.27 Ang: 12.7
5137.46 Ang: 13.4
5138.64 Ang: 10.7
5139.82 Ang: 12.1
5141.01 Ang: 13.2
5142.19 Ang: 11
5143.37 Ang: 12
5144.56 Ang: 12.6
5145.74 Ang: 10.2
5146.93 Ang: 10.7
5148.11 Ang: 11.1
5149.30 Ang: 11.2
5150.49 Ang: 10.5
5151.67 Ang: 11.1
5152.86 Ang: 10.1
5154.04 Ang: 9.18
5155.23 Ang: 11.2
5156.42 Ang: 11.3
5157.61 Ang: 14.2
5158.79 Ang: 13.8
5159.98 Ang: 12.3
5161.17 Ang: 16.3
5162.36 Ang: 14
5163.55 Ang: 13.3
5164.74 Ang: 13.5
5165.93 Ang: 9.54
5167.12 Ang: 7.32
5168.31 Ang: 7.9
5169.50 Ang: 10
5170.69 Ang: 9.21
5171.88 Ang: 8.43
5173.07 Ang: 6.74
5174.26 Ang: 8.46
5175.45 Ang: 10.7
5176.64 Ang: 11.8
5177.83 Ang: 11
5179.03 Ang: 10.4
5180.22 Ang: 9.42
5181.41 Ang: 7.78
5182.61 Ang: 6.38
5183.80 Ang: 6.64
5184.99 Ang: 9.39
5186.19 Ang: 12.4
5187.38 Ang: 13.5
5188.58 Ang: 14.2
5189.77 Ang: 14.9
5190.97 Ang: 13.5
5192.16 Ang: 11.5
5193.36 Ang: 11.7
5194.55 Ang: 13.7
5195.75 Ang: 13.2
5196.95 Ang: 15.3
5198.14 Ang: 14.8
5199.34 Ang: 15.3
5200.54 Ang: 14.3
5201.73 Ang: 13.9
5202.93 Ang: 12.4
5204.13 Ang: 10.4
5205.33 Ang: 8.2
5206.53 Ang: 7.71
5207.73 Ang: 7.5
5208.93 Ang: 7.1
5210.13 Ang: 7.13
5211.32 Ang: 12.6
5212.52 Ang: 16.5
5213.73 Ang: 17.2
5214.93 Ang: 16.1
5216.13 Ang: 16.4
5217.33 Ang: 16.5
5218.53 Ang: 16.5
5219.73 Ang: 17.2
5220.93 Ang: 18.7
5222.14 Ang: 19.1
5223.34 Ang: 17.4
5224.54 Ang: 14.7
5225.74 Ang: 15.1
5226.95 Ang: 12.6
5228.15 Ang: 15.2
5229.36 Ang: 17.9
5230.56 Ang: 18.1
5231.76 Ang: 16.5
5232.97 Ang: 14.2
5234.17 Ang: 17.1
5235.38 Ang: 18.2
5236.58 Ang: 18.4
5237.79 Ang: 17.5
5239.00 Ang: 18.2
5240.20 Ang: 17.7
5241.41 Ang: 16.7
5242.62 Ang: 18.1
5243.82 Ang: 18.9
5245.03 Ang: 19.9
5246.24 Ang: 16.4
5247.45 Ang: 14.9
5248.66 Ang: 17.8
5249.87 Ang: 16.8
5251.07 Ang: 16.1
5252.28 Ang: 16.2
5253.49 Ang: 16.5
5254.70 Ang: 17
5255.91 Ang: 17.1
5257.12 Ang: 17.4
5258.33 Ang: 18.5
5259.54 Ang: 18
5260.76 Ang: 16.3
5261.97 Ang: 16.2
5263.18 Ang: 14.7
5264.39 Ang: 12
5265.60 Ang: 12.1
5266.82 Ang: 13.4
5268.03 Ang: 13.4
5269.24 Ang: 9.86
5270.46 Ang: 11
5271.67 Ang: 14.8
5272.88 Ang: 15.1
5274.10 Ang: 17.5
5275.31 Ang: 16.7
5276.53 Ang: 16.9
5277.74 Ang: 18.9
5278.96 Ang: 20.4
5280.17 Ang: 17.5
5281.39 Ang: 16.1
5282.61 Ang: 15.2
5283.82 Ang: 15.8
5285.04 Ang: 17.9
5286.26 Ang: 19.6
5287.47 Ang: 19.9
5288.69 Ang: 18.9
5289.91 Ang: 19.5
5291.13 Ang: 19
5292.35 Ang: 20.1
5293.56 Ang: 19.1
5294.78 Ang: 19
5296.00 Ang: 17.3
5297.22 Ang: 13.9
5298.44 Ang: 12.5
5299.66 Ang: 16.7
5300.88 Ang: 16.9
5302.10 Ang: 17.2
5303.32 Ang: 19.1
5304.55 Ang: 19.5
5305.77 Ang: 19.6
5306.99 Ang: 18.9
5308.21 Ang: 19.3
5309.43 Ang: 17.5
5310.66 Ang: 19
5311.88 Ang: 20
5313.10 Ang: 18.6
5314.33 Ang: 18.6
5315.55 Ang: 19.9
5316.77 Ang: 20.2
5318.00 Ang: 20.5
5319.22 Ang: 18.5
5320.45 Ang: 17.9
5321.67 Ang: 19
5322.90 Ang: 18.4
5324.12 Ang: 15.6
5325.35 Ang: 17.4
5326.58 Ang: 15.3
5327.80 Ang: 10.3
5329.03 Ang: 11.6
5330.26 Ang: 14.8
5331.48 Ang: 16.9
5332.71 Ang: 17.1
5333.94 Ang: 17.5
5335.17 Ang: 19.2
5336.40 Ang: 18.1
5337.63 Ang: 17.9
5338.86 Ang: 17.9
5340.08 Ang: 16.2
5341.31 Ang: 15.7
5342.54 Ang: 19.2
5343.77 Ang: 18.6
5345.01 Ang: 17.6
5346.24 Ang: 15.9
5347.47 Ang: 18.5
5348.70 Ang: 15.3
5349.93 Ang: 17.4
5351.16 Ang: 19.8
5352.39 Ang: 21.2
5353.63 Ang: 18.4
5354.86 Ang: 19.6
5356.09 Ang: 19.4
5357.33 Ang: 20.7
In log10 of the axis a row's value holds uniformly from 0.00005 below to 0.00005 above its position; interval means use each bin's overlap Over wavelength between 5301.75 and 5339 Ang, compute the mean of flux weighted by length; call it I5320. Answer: 17.8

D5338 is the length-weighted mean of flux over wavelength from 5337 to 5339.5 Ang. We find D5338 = 17.9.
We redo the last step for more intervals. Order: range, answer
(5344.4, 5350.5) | 17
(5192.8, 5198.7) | 13.8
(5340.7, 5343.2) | 17.5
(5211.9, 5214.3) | 16.7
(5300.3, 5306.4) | 18.5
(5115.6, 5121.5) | 12.1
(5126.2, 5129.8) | 10.3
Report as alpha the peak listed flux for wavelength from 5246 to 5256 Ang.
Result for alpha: 17.8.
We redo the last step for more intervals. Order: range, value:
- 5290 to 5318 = 20.5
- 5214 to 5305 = 20.4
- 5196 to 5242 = 19.1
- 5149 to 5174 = 16.3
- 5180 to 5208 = 15.3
